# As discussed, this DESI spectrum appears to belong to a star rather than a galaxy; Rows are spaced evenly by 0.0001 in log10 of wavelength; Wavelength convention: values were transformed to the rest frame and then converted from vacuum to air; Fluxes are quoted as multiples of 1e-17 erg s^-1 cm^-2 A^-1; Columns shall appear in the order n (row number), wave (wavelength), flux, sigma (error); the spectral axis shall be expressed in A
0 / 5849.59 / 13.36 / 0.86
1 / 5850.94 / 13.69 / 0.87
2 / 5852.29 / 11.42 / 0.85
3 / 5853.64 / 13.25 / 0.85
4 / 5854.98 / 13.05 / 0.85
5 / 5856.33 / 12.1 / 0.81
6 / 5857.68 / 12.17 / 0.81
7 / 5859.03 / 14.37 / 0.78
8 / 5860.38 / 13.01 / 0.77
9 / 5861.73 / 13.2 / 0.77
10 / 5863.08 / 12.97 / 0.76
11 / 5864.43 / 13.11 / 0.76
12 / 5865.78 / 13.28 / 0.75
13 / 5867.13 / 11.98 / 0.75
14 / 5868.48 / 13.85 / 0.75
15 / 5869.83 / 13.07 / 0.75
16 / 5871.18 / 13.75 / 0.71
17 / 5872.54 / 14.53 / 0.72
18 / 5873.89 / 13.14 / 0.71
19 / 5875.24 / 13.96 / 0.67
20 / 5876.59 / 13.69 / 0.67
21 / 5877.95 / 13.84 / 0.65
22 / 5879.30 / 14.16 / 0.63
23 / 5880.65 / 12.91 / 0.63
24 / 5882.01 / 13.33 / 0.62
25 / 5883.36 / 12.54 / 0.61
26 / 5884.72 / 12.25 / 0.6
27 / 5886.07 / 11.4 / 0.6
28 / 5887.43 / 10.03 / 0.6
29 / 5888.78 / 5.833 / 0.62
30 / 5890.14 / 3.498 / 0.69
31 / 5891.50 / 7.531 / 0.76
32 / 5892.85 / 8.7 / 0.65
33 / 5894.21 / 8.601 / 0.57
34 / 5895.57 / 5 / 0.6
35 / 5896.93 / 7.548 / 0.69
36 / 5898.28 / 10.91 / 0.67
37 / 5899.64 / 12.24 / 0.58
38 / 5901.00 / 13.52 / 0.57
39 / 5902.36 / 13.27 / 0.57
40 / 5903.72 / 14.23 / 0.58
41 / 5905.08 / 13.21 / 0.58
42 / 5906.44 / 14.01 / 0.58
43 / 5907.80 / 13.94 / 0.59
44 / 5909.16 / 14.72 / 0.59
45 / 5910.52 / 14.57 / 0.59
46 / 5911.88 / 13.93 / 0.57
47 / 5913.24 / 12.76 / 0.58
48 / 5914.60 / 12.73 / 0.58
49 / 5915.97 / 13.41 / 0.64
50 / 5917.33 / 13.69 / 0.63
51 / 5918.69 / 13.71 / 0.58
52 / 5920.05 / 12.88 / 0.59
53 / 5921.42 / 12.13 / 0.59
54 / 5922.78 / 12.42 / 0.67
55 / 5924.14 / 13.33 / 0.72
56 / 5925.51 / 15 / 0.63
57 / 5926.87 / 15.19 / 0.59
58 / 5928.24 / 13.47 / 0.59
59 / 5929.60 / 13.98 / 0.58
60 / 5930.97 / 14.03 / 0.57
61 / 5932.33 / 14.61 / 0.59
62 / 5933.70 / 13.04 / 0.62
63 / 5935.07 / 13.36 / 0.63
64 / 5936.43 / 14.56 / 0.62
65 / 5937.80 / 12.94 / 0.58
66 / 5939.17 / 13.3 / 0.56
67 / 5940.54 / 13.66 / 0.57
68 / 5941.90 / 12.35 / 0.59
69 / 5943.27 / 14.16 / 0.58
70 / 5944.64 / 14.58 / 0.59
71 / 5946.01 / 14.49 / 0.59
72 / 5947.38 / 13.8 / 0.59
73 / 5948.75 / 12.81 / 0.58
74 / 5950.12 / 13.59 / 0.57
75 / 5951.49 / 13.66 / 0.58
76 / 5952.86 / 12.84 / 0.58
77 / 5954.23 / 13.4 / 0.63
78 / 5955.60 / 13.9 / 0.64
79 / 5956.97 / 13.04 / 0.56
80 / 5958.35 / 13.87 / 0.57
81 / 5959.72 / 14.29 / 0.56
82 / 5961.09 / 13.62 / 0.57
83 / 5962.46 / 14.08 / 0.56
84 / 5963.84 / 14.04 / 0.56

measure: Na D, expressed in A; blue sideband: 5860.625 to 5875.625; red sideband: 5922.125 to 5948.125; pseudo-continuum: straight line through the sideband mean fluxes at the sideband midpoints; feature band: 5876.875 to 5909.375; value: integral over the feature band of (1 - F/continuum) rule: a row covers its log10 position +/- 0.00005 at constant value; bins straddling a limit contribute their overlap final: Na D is 5.8 A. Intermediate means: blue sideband 13.3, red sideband 13.8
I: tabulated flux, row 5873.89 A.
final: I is 13.14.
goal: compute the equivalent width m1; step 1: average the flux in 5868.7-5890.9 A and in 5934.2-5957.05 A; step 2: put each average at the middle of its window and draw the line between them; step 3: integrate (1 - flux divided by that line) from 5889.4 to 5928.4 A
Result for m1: 2.1 A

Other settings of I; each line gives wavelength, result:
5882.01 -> 13.33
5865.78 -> 13.28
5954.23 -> 13.4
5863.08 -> 12.97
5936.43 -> 14.56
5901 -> 13.52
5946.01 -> 14.49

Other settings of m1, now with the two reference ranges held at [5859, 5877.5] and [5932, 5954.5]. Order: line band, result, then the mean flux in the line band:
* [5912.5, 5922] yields 0.3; 13.1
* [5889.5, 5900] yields 4.3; 7.89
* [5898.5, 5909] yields 0.0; 13.4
